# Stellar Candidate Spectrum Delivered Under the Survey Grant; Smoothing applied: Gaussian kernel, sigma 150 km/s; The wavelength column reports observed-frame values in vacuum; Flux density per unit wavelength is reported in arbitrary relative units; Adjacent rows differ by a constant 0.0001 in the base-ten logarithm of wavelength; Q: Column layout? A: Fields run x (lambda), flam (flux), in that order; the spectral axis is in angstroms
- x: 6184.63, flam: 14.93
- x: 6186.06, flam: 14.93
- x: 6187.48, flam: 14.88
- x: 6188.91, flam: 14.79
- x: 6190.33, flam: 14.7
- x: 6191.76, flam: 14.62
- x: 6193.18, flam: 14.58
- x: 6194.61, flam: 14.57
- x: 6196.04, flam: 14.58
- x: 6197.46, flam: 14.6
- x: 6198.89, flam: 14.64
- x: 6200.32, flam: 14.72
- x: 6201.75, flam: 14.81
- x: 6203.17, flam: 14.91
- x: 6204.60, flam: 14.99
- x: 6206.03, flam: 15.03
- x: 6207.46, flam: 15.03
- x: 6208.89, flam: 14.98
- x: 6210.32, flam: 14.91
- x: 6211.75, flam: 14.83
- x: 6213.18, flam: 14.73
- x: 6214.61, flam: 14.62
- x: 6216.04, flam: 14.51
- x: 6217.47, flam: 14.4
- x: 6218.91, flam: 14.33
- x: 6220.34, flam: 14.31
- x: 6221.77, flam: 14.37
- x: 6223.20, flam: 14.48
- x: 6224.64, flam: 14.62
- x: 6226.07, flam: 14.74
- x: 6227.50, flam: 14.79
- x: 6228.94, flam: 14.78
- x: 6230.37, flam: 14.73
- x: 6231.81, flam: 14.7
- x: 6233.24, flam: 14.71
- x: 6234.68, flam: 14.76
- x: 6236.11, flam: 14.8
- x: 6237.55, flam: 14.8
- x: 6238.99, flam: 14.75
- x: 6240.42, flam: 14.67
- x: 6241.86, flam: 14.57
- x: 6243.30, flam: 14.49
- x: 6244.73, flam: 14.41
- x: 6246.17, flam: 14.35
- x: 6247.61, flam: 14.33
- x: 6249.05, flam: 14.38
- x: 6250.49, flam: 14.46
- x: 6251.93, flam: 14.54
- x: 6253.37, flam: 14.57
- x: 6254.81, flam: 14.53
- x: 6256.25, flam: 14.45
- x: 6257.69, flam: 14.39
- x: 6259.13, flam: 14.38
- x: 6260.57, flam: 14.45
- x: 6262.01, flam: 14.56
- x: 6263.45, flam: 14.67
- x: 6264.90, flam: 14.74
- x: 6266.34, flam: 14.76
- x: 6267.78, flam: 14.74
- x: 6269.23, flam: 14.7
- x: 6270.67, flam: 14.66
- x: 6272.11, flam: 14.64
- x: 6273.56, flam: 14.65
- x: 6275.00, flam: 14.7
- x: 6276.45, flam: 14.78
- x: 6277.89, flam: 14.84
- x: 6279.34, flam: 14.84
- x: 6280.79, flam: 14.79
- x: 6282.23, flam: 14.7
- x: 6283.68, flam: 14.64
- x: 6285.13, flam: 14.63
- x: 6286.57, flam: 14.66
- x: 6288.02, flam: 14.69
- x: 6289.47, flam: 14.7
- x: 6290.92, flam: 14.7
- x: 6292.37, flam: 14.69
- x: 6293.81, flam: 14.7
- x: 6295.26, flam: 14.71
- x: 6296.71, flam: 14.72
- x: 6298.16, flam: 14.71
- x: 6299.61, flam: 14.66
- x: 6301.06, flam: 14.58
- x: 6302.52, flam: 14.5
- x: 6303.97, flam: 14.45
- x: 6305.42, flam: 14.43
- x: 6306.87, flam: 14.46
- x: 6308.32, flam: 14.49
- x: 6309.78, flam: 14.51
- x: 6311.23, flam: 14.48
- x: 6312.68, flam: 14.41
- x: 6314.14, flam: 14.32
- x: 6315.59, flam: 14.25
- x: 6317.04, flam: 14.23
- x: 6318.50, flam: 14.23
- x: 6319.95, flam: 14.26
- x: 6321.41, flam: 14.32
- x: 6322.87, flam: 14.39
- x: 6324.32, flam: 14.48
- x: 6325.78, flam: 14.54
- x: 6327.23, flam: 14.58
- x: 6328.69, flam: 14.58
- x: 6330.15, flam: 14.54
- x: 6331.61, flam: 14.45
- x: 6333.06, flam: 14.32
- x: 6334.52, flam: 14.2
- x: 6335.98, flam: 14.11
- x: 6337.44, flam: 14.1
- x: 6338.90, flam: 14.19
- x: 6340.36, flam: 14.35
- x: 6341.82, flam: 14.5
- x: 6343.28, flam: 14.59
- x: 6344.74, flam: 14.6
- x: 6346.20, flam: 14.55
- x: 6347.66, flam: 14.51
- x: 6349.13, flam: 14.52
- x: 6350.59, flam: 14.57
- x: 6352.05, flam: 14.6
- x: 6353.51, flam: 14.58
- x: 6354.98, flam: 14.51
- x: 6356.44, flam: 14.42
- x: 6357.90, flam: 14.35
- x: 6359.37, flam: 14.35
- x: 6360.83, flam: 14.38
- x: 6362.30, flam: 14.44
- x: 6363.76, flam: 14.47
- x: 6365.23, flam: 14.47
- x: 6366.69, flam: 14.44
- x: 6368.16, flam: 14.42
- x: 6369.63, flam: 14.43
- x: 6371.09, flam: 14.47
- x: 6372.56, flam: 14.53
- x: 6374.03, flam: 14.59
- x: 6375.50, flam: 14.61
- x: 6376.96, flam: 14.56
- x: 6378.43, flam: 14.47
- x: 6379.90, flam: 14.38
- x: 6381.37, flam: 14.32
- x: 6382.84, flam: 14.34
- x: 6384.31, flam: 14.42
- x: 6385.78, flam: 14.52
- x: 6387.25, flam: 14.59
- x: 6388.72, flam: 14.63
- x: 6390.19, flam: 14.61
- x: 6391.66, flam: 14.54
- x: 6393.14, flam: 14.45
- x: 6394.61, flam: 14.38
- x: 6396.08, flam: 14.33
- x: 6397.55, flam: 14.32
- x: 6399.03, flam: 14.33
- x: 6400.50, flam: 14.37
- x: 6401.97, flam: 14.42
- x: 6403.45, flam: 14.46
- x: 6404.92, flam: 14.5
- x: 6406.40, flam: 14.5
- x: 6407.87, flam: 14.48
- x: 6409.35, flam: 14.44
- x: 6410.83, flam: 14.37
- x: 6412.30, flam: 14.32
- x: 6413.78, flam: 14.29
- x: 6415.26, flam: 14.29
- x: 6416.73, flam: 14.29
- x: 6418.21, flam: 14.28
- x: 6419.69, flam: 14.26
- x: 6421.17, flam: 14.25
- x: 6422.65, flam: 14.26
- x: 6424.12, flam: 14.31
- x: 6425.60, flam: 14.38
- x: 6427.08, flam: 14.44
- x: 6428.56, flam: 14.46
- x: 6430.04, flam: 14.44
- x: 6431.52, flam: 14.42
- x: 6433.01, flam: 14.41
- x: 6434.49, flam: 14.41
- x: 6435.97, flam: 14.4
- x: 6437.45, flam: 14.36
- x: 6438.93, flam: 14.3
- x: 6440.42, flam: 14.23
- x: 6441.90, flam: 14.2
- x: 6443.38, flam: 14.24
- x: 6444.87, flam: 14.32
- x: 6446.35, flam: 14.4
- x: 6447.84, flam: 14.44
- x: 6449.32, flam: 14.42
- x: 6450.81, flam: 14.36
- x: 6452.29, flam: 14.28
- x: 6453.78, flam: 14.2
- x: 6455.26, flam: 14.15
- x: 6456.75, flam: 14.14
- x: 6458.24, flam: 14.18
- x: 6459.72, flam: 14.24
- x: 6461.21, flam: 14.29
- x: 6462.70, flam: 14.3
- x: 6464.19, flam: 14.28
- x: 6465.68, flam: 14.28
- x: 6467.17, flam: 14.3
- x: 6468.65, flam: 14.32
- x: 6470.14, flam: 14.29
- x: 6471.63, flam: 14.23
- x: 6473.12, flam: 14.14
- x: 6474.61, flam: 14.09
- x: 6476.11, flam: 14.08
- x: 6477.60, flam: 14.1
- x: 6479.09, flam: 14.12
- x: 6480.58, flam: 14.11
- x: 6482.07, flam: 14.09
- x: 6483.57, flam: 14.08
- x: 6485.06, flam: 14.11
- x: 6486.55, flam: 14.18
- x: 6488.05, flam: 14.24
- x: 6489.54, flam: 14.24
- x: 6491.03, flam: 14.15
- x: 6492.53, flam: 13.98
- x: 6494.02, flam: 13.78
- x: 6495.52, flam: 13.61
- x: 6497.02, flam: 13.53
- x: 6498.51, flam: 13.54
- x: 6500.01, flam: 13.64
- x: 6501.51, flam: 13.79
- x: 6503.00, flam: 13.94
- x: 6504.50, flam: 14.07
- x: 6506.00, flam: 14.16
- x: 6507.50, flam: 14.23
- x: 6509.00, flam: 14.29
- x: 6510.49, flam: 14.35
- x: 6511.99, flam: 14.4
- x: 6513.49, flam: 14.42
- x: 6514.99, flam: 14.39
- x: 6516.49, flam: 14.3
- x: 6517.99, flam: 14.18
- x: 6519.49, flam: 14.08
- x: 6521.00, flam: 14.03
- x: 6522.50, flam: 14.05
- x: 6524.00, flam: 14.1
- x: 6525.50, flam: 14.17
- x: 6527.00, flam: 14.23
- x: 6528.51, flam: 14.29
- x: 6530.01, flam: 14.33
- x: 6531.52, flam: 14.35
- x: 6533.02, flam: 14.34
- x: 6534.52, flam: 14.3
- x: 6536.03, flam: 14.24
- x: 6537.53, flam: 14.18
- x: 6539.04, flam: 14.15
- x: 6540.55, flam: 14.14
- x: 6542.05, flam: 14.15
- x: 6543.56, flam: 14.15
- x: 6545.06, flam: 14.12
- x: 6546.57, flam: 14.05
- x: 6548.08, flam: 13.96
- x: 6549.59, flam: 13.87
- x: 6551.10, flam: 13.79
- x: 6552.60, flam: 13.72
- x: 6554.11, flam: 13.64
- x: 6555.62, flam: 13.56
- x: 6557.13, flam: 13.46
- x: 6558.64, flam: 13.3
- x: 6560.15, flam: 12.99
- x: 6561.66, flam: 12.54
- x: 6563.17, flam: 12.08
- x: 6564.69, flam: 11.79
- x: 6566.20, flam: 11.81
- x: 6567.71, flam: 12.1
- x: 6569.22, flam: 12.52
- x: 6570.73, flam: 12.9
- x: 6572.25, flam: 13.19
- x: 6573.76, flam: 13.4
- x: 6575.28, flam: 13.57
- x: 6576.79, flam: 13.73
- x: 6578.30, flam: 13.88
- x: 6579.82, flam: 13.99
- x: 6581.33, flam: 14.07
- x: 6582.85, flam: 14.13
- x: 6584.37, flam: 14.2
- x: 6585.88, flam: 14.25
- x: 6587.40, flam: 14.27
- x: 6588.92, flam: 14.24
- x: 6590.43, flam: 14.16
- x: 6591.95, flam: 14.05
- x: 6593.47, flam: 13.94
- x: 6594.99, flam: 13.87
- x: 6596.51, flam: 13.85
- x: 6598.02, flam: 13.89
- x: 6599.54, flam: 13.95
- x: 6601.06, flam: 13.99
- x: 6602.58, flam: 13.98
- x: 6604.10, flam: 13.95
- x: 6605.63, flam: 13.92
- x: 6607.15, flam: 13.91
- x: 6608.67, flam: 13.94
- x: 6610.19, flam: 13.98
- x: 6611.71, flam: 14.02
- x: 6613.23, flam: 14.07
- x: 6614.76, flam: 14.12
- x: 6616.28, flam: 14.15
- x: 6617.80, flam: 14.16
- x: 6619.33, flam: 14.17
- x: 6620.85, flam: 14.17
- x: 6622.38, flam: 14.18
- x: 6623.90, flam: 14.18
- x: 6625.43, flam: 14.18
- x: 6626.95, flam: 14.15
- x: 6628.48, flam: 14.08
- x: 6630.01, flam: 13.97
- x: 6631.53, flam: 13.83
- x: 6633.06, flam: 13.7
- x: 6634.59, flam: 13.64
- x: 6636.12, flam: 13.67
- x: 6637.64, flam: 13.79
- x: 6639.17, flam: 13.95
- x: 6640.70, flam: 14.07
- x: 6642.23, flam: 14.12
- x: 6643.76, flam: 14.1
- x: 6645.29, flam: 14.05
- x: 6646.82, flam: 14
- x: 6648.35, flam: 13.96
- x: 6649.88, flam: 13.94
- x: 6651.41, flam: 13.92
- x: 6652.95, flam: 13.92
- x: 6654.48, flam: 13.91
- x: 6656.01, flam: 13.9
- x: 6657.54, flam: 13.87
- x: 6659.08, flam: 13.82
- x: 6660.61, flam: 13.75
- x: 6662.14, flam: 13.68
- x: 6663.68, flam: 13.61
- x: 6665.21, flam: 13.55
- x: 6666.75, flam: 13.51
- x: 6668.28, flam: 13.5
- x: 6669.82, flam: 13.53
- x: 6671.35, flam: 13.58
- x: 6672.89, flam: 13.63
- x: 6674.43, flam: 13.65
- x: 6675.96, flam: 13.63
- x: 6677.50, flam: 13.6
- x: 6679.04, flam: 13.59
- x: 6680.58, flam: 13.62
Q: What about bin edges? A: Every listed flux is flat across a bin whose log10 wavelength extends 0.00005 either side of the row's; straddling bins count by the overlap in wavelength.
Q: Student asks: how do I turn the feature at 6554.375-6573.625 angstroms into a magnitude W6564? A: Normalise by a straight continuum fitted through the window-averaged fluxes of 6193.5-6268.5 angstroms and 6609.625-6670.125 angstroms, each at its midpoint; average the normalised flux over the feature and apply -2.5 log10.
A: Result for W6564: 0.11 mag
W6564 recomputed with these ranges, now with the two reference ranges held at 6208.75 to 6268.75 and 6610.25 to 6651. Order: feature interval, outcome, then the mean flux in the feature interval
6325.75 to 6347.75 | 0.002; 14.4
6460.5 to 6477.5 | 0.002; 14.2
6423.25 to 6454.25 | -0.004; 14.4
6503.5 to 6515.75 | -0.007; 14.3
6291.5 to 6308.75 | -0.007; 14.6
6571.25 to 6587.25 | 0.020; 13.8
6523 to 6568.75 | 0.038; 13.7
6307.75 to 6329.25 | 0.006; 14.4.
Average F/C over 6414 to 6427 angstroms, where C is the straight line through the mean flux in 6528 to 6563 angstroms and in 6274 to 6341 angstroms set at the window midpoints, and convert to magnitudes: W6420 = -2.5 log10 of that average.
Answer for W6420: -0.01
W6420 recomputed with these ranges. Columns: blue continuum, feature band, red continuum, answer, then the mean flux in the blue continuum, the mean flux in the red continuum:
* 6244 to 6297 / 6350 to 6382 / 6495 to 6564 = -0.01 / 14.6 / 13.9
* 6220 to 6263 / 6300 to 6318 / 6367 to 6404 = 0.01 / 14.6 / 14.5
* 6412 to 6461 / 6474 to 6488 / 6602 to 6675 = 0.01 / 14.3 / 13.9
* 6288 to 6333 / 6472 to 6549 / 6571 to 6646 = 0.00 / 14.5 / 14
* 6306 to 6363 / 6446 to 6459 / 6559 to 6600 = -0.03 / 14.4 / 13.5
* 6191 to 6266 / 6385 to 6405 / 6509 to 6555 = -0.01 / 14.6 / 14.2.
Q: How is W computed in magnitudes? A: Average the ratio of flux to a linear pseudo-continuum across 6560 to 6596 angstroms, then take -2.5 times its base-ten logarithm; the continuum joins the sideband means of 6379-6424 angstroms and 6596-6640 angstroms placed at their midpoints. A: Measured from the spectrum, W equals 0.05 mag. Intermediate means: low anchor 14.4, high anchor 14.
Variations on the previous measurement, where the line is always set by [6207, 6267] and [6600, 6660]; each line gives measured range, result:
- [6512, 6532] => -0.01 mag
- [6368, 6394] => -0.01 mag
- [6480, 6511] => 0.01 mag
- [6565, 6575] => 0.12 mag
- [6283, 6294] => -0.01 mag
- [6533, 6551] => 0.00 mag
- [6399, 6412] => -0.01 mag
